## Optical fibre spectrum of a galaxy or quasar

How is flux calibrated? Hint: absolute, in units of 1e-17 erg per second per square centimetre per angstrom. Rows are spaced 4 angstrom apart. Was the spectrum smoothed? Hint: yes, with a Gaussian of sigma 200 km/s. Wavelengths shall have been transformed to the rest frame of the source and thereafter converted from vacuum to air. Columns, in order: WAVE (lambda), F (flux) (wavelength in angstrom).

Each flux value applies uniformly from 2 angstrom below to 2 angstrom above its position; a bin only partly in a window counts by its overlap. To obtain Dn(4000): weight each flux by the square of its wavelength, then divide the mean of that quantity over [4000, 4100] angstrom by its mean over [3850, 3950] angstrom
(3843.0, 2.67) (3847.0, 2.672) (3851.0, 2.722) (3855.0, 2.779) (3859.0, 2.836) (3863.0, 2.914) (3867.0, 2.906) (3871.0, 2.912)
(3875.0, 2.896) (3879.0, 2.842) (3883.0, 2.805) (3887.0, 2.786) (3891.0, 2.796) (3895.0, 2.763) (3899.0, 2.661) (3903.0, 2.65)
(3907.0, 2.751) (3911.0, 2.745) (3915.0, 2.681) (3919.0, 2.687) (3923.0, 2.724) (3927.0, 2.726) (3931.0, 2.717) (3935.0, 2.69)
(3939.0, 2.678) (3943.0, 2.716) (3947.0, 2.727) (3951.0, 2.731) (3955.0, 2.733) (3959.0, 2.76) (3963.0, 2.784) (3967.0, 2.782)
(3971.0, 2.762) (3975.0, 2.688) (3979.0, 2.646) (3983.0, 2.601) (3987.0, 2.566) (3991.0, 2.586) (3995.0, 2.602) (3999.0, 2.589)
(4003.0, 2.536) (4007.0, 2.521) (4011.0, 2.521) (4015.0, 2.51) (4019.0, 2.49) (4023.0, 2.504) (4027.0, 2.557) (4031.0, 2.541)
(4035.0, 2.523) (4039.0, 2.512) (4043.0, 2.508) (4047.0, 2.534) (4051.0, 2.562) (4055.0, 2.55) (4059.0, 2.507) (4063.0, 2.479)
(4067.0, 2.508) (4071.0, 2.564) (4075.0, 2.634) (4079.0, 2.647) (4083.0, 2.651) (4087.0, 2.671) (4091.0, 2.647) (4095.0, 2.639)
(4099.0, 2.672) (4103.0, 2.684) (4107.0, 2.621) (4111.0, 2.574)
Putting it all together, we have 1.00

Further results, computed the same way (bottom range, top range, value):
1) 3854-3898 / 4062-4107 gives 1.03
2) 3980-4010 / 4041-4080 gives 1.02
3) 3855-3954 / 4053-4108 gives 1.03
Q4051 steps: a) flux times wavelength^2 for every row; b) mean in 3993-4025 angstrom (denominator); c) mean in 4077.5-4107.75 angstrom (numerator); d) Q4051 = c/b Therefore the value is 1.09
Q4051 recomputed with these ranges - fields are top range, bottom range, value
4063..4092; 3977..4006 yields 1.05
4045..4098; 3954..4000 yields 1.01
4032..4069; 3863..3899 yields 0.97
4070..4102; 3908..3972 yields 1.04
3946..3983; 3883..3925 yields 1.03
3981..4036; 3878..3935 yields 0.98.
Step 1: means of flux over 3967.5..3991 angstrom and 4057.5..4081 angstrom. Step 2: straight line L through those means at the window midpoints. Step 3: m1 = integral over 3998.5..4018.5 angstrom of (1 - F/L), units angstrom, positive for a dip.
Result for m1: 0.73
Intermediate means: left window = 2.66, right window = 2.56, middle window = 2.53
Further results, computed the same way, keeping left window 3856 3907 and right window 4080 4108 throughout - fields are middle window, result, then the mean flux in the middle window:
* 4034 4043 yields 0.6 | 2.51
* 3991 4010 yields 1.1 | 2.56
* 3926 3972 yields 0.5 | 2.73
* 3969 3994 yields 0.9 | 2.64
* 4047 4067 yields 1.2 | 2.52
